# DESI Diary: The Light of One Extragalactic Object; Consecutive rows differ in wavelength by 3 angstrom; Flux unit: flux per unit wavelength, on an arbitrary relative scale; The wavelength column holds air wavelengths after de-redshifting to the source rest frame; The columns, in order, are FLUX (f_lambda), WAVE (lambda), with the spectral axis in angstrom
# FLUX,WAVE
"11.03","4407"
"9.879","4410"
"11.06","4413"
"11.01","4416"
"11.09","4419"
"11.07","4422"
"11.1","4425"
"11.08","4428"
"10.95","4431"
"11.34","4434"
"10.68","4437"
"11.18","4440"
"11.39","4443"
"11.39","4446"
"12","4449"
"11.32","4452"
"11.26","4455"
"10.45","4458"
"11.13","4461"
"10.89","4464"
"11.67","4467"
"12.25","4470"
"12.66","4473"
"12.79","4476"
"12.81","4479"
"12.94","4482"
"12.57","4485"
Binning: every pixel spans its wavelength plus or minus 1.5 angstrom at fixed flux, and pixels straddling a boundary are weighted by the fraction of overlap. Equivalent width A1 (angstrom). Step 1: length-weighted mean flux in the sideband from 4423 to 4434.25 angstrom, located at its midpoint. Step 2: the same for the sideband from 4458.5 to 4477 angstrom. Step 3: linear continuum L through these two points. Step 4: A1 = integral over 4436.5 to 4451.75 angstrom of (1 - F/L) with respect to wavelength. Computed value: 0.0 angstrom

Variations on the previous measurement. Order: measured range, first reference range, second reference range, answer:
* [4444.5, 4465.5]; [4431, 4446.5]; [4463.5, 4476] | 0.8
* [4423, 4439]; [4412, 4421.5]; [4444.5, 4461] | 0.1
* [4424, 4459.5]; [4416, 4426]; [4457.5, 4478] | 0.6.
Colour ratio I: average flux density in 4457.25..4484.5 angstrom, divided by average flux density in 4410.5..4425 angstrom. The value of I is 1.1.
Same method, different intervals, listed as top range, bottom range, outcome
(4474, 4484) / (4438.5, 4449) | 1.12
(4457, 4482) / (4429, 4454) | 1.06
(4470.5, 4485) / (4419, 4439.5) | 1.15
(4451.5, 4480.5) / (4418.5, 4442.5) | 1.06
